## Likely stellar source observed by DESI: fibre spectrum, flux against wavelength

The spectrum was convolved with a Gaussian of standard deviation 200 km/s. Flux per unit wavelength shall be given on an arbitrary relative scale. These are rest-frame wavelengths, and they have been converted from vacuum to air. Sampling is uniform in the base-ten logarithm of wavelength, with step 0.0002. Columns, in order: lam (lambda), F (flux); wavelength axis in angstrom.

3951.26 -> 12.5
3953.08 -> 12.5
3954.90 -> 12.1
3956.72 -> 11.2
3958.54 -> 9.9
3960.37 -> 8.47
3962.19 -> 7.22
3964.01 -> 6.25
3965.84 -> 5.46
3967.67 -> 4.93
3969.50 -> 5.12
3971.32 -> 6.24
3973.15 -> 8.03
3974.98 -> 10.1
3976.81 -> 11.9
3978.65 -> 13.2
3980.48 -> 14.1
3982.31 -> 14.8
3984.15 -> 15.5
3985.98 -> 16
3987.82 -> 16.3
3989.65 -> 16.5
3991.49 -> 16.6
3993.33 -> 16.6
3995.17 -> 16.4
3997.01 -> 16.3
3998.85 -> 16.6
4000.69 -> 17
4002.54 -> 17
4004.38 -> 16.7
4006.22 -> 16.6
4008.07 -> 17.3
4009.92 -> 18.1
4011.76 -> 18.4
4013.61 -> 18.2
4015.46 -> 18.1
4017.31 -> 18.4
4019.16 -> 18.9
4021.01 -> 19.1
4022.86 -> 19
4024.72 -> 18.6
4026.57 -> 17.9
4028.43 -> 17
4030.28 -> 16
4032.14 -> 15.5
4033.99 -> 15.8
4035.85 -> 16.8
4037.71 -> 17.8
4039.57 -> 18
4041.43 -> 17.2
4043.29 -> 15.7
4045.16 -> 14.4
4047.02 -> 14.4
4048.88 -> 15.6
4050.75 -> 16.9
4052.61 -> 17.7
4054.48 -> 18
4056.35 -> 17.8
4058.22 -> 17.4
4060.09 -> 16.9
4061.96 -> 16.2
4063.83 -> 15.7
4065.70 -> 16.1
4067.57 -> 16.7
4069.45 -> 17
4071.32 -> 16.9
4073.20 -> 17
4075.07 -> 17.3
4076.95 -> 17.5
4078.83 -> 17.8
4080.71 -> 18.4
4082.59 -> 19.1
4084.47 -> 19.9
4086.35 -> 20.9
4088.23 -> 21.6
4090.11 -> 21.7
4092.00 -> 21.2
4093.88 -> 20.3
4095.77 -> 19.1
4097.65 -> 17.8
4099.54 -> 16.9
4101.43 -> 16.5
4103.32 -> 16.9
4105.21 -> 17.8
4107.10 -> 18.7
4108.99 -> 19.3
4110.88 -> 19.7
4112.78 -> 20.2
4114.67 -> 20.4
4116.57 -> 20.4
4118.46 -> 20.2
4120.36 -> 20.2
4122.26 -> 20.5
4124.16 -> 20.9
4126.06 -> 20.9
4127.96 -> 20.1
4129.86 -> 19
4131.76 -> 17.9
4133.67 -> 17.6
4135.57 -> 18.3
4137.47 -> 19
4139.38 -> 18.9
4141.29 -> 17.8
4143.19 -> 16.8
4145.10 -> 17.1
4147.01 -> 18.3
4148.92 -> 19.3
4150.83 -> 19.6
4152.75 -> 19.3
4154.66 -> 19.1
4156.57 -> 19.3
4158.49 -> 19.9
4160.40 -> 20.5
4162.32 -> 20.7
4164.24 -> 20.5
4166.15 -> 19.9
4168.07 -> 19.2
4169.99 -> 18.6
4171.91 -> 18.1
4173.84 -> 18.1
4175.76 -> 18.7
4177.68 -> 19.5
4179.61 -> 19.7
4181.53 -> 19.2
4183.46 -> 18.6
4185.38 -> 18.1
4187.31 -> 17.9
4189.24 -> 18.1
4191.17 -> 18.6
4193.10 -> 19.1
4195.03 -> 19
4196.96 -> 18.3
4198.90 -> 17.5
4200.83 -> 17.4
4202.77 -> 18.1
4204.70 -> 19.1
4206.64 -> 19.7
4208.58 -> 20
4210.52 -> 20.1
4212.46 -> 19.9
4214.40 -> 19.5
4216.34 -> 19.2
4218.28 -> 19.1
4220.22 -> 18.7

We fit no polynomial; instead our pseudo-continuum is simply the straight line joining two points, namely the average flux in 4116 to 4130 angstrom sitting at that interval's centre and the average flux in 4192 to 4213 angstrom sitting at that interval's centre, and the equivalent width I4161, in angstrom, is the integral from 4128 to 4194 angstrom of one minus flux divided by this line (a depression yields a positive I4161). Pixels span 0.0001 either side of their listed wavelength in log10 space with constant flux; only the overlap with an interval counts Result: 2.7 angstrom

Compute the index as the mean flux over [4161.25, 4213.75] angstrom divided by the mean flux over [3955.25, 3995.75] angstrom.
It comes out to 1.7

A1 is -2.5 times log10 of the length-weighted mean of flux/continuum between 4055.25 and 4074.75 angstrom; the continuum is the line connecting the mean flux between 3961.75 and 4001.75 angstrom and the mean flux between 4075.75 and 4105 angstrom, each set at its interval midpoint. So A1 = 0.04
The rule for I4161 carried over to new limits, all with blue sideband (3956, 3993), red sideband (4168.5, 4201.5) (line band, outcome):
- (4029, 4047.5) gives -4.1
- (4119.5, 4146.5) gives -3.7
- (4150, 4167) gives -2.2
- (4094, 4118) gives -4.6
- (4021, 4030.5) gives -3.8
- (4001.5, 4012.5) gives -4.7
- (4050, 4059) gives -2.4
